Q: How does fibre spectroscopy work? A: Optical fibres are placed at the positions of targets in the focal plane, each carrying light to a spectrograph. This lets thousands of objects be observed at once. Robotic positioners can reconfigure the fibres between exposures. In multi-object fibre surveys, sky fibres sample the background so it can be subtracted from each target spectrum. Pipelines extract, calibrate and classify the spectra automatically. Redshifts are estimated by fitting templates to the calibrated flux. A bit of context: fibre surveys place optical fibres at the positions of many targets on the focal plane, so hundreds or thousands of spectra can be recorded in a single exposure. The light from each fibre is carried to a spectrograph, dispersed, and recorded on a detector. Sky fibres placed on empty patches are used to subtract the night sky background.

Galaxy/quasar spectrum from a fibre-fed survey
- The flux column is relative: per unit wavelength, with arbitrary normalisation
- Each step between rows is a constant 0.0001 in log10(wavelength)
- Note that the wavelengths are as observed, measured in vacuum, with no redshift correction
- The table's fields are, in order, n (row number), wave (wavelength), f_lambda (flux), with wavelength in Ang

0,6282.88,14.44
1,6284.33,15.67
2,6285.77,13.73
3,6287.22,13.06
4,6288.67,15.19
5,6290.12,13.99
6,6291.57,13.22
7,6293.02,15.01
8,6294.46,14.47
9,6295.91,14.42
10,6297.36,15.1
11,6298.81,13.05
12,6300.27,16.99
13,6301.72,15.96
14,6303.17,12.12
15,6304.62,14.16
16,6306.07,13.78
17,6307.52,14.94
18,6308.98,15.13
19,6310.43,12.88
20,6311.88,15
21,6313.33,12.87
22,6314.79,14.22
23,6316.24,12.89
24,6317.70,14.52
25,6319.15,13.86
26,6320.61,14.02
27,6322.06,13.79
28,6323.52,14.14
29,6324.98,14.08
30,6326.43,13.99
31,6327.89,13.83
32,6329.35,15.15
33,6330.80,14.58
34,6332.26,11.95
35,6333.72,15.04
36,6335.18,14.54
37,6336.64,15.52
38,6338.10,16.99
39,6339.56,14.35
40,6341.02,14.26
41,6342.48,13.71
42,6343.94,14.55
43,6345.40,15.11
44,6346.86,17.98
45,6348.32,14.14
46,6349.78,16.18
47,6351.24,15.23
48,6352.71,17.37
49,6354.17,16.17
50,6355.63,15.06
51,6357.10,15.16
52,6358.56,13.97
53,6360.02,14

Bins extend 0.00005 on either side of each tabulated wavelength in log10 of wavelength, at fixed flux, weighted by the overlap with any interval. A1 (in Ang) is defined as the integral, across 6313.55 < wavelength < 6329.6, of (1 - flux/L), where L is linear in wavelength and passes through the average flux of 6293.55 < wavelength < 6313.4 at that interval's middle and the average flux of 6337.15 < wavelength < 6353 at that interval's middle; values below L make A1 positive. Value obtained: 0.9 Ang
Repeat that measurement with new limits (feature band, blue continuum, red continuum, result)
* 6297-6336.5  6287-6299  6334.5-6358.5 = 1.5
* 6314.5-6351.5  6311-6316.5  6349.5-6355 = 1.1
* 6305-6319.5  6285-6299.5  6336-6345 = 0.4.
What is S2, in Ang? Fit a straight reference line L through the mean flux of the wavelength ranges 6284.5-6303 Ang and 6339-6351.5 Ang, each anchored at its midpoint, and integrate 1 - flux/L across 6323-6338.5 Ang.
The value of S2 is 0.4 Ang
